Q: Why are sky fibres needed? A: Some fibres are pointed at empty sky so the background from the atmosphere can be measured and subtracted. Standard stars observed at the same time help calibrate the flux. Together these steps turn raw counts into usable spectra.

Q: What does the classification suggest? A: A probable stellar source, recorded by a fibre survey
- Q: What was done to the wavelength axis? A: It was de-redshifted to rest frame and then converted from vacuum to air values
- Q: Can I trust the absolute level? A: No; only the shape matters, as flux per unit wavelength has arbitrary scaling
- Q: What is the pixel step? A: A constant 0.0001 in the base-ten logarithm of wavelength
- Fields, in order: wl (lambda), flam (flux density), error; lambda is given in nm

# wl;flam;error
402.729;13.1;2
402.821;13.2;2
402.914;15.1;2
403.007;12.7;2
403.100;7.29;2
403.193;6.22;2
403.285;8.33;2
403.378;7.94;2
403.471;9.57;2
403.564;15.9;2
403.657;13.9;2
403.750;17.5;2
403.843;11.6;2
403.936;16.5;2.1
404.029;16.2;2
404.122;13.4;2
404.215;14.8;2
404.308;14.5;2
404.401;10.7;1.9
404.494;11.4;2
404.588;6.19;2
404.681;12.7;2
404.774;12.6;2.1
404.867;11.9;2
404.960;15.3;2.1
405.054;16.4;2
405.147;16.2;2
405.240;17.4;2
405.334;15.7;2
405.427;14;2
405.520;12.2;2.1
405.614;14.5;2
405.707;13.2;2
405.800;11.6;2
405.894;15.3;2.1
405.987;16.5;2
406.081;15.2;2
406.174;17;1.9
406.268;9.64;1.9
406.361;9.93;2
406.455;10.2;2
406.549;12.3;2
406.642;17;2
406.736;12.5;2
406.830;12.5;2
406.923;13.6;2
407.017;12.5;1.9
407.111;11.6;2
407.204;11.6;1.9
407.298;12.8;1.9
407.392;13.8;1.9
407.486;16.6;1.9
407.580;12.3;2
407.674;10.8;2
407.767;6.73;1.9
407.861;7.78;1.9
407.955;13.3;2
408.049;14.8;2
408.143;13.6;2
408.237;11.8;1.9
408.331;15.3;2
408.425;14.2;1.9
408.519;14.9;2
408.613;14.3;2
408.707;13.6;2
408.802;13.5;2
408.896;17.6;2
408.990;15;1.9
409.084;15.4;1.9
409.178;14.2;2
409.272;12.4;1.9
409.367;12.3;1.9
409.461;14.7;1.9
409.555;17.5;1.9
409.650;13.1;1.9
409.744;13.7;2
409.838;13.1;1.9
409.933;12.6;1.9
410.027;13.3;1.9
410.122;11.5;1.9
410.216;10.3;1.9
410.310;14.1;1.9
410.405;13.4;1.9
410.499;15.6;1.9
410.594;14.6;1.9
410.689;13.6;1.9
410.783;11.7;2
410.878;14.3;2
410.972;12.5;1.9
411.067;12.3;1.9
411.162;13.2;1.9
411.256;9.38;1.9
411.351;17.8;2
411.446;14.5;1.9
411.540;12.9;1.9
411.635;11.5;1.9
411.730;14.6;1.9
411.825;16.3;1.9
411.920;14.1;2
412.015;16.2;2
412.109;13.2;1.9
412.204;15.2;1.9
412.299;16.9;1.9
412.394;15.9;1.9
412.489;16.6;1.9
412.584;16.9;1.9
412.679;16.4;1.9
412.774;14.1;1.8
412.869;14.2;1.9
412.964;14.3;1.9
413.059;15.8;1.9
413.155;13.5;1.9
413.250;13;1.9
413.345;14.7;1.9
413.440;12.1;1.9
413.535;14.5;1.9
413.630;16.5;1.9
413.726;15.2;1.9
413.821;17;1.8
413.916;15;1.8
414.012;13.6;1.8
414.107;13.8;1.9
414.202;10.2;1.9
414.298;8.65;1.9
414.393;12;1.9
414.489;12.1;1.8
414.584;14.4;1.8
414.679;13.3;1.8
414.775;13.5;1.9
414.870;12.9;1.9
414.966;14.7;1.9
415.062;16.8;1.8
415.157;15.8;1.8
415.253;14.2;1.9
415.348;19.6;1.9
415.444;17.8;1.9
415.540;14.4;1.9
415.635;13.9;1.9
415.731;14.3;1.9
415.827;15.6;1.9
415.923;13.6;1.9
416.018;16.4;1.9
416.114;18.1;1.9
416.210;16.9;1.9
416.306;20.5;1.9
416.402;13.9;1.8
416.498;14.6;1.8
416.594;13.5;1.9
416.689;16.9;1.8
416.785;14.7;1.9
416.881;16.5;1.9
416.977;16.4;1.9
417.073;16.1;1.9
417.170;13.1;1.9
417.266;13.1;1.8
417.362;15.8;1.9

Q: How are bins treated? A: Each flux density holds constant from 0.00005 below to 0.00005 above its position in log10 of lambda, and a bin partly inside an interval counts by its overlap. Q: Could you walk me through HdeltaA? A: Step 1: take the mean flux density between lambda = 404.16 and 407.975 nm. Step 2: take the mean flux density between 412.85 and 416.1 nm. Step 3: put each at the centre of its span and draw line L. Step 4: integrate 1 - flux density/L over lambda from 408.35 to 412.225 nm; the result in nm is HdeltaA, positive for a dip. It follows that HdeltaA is -0.05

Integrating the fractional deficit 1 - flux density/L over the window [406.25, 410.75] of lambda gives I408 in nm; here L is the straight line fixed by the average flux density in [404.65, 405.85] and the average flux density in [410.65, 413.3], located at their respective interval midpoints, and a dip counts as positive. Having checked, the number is 0.335 nm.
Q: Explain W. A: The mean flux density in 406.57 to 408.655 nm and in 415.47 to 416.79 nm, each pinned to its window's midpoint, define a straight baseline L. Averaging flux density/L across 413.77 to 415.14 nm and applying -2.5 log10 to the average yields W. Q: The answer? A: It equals 0.120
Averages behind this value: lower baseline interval 12.9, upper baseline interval 15.6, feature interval 13.5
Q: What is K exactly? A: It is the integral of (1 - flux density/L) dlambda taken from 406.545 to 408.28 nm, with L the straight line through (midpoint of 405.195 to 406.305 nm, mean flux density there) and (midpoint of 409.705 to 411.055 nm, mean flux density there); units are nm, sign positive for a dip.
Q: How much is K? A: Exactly 0.18 nm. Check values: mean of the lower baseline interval 14.4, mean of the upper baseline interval 13.1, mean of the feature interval 12.5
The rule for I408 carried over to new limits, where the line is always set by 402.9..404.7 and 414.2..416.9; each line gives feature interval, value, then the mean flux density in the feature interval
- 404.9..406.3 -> -0.248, 14.7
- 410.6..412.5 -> -0.023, 14.1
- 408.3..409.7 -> -0.128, 14.5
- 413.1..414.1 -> -0.005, 14.5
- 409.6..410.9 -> 0.040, 13.2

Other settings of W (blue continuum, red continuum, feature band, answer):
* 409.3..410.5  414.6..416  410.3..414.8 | 0.009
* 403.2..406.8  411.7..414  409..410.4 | 0.067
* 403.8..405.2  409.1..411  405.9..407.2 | 0.023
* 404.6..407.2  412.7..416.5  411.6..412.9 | -0.062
